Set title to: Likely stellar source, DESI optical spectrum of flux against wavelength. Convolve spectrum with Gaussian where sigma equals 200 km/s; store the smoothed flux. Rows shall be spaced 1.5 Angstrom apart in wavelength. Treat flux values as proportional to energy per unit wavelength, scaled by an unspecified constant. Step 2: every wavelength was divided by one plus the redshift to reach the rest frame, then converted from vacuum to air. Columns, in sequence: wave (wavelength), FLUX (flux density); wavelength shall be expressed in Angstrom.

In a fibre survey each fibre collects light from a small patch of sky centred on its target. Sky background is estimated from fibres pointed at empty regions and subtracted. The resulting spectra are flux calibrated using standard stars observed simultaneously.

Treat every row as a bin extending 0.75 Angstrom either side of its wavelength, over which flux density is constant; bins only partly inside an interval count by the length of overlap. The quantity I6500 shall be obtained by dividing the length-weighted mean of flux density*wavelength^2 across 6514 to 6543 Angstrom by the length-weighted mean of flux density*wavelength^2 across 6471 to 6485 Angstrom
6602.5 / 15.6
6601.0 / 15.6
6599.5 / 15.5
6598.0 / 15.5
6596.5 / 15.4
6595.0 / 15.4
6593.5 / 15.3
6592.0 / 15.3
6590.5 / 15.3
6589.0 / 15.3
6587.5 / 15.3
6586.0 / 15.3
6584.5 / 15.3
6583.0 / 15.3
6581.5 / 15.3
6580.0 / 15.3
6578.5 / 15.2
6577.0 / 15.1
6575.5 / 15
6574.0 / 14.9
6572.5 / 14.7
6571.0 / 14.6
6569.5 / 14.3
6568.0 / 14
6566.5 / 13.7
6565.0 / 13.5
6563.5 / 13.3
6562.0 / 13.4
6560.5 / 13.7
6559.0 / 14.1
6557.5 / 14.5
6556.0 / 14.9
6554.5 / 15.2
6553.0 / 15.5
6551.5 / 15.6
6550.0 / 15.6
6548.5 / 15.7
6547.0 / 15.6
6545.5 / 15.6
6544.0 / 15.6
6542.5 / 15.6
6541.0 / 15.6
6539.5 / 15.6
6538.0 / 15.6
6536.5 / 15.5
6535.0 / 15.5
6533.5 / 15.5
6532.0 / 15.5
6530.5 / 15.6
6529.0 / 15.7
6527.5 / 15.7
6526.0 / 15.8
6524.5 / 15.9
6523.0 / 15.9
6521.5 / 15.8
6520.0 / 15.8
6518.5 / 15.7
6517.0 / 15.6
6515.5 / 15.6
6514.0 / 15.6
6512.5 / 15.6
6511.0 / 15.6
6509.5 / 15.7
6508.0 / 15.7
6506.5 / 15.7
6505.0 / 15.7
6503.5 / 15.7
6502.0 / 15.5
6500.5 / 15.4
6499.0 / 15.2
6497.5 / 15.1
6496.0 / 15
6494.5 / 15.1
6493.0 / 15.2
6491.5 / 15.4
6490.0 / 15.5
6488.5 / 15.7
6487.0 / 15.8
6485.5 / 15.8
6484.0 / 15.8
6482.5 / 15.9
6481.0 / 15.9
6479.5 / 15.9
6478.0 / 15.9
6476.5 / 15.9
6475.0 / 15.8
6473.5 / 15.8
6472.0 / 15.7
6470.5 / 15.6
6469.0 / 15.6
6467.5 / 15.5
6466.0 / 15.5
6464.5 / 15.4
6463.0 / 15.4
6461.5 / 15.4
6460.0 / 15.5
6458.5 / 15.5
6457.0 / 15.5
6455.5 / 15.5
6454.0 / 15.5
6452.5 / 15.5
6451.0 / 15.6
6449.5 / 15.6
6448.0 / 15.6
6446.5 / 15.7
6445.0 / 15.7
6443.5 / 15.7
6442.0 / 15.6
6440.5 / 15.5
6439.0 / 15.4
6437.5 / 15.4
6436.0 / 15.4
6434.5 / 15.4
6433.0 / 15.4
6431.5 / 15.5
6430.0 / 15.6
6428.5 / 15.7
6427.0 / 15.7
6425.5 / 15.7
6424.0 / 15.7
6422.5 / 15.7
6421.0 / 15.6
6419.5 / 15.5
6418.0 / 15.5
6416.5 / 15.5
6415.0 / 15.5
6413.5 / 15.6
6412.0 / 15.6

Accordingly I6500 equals 1.00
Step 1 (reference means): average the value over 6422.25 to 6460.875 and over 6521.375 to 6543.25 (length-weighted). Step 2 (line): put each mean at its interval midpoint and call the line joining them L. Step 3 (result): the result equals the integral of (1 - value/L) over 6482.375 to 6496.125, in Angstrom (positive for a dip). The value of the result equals 0.1 Angstrom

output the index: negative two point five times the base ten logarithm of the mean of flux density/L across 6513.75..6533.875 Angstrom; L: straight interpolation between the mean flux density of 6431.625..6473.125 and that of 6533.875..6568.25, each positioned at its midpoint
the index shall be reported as -0.04 mag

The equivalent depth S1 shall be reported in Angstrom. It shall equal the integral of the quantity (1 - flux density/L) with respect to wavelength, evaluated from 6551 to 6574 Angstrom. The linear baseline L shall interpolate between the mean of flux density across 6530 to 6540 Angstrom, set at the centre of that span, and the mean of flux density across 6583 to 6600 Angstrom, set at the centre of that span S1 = 1.7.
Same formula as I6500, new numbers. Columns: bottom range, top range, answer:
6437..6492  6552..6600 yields 0.98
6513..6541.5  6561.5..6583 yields 0.94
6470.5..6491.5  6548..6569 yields 0.94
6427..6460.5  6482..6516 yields 1.02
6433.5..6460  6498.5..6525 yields 1.03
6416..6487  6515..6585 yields 1.00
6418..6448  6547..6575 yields 0.97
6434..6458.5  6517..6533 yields 1.04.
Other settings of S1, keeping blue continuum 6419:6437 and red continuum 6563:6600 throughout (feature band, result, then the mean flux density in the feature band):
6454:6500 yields -0.6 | 15.6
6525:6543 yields -0.6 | 15.6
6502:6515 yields -0.4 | 15.7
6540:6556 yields -0.5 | 15.5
